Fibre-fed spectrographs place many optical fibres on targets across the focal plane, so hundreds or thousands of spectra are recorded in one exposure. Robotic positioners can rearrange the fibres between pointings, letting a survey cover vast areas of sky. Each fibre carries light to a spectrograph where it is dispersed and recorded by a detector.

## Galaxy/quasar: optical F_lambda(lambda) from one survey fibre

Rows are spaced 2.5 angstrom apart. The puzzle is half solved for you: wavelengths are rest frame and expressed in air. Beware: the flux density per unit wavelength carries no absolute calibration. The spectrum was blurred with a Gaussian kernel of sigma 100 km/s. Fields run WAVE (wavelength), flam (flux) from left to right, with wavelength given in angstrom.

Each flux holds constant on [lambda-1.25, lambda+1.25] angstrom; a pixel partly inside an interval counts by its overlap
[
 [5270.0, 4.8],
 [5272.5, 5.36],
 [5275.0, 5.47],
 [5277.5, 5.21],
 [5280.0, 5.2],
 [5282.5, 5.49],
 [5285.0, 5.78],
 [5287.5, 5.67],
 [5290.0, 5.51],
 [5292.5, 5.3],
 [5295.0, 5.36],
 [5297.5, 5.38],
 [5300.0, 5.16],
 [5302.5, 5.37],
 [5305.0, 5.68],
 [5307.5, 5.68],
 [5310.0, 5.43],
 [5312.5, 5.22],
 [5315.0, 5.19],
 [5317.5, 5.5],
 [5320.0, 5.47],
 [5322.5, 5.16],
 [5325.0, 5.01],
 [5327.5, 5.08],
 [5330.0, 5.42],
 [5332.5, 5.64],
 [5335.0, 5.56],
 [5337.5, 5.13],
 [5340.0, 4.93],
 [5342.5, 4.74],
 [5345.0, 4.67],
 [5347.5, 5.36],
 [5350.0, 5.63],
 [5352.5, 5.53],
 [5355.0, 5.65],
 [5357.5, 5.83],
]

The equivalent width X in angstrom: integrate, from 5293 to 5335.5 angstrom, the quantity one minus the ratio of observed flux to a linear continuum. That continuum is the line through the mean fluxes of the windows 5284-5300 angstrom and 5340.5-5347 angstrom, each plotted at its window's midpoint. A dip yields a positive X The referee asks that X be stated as -1.5 angstrom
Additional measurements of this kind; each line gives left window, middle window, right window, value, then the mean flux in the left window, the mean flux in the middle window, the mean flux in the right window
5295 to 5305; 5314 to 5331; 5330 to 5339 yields 0.4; 5.36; 5.26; 5.43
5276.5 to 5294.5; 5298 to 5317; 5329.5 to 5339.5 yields 0.1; 5.45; 5.39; 5.4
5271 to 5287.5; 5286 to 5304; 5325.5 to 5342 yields -0.1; 5.43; 5.4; 5.26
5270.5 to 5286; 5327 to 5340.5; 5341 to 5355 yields -0.2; 5.38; 5.33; 5.22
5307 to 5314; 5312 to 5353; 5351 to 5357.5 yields 2.1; 5.41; 5.24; 5.64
